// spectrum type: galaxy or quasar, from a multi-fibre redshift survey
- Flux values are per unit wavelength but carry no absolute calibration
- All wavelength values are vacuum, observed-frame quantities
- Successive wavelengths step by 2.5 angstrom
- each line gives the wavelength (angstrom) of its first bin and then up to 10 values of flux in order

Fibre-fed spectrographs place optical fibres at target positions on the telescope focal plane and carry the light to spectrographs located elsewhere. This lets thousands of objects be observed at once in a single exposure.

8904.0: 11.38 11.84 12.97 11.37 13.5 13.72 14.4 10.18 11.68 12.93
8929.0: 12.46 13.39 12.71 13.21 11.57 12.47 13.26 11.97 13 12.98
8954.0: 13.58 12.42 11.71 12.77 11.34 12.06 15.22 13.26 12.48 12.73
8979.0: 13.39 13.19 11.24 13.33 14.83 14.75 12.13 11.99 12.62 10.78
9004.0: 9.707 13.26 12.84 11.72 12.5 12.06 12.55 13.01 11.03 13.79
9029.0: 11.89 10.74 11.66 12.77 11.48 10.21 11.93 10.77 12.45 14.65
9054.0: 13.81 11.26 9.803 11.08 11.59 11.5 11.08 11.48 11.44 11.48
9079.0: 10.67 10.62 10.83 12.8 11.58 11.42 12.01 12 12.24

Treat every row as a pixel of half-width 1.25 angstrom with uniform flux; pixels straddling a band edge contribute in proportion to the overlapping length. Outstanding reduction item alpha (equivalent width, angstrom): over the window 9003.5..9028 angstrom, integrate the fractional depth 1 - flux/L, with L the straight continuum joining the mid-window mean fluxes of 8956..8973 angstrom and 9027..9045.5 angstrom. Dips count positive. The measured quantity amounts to -0.8 angstrom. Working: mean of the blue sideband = 12.7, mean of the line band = 12.3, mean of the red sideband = 11.6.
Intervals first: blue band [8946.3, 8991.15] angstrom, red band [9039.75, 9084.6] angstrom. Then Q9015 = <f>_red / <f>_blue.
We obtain 0.89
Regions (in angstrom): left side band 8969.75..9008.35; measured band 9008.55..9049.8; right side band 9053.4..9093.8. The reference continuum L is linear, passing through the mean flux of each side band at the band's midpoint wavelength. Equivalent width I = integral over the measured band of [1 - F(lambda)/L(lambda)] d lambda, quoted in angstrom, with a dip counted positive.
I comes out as 0.43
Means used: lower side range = 12.7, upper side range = 11.4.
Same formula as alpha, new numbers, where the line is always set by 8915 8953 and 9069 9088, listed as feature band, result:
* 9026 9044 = 0.02 angstrom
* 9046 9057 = -1.17 angstrom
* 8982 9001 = -1.21 angstrom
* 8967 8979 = -1.00 angstrom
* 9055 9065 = 0.44 angstrom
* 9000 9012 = 0.32 angstrom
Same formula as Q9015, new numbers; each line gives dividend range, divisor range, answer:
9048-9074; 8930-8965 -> 0.94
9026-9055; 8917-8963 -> 0.96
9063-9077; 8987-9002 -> 0.88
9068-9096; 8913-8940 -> 0.90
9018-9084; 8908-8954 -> 0.92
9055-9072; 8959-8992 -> 0.85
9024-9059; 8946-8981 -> 0.94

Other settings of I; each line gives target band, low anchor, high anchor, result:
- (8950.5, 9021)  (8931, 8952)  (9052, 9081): -2.14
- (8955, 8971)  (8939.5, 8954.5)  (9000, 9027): -0.04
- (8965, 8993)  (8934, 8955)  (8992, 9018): -2.14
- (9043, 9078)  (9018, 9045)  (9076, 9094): -0.31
